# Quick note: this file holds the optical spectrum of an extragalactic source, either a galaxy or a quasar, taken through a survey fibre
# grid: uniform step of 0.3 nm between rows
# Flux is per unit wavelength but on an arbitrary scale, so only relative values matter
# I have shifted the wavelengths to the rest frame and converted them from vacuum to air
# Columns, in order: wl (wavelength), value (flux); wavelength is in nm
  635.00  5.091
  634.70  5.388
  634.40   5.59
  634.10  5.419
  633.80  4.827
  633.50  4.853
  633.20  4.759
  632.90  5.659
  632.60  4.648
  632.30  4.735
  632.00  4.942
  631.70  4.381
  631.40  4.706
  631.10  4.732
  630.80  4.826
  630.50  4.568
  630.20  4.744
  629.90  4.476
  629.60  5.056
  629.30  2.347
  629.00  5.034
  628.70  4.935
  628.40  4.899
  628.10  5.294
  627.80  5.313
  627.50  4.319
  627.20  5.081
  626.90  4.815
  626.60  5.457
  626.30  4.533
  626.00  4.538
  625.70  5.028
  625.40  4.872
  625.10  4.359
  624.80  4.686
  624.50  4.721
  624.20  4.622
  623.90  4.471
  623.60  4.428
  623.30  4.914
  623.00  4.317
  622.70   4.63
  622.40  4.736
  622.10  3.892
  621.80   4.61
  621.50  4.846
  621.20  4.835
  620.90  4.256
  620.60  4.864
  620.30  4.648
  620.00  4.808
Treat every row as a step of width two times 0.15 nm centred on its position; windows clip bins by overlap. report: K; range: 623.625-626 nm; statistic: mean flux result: 4.66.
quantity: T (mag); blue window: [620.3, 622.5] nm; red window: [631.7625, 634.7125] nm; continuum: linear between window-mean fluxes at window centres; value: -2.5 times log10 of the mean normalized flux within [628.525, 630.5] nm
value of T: 0.10 mag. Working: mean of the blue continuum 4.58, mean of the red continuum 5.05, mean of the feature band 4.45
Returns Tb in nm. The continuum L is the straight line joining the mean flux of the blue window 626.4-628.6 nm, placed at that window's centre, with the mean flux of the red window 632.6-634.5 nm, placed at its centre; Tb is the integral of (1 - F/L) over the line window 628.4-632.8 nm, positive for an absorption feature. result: 0.41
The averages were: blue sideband 5.01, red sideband 5.13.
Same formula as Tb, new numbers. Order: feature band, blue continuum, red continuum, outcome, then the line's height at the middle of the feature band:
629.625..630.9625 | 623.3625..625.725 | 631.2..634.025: 0.03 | 4.79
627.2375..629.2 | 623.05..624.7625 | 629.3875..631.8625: -0.12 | 4.62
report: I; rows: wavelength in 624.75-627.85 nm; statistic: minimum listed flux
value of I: 4.319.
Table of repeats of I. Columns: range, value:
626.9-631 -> 2.347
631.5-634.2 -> 4.381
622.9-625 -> 4.317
